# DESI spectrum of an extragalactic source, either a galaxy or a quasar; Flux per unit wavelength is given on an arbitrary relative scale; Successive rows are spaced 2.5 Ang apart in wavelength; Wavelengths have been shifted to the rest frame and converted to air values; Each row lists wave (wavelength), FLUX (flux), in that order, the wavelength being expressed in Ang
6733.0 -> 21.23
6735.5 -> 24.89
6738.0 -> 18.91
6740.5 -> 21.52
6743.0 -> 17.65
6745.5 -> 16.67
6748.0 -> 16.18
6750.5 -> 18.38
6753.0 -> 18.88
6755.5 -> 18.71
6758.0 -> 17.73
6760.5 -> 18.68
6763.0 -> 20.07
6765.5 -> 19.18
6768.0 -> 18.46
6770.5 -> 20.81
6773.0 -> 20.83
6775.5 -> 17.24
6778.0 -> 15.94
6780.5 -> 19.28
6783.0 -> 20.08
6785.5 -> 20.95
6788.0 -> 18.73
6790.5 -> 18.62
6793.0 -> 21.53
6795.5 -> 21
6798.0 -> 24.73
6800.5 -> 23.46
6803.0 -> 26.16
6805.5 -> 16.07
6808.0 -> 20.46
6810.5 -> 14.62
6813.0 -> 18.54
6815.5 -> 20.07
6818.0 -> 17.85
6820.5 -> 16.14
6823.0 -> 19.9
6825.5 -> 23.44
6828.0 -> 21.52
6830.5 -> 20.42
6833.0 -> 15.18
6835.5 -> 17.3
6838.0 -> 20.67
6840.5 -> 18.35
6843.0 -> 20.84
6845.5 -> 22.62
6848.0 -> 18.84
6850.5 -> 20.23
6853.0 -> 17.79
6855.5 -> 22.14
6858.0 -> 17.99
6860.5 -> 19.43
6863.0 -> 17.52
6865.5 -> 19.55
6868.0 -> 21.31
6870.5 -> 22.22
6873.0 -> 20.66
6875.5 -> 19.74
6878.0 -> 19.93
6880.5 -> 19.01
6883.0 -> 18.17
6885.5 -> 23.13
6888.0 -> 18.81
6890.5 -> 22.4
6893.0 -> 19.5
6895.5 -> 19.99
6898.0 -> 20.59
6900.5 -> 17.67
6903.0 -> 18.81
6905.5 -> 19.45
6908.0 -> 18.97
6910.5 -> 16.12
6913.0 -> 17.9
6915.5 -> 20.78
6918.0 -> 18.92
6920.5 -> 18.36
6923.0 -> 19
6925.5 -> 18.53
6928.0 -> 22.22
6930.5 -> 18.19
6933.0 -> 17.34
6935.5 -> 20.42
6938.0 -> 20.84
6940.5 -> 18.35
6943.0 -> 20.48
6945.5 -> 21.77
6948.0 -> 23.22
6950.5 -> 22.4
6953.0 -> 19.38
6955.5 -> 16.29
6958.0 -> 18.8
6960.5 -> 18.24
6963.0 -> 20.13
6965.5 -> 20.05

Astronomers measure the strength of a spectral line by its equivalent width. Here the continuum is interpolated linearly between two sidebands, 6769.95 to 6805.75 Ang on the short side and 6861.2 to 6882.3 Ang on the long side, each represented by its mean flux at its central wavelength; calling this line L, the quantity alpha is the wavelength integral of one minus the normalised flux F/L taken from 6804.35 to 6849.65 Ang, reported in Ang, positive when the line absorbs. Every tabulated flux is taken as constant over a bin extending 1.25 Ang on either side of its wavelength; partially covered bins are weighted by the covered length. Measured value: 2.6 Ang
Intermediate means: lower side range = 20.5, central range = 19.1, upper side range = 19.9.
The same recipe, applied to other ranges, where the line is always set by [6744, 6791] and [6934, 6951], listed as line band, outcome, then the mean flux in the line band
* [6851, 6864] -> 0.5 Ang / 19.1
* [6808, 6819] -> 0.7 Ang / 18.1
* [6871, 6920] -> 2.0 Ang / 19.5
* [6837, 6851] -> -0.4 Ang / 20.3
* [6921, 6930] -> 0.5 Ang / 19.6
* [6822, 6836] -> -0.2 Ang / 19.7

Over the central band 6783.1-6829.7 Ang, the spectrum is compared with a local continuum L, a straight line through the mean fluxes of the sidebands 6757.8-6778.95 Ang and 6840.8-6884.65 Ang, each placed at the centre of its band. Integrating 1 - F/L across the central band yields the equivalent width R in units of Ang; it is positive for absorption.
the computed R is -2.3 Ang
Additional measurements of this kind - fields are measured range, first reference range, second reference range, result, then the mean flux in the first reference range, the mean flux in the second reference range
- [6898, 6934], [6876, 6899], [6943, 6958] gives 2.6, 20.2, 20.4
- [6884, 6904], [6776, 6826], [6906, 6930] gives -1.0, 19.8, 19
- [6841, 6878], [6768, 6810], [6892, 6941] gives -0.8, 20.2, 19.1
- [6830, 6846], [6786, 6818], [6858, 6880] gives 0.7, 20.2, 19.9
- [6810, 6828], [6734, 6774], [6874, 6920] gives 0.3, 19.2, 19.4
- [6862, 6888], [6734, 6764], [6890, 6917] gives -1.2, 19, 19.2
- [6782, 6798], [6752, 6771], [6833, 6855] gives -1.1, 19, 19.4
